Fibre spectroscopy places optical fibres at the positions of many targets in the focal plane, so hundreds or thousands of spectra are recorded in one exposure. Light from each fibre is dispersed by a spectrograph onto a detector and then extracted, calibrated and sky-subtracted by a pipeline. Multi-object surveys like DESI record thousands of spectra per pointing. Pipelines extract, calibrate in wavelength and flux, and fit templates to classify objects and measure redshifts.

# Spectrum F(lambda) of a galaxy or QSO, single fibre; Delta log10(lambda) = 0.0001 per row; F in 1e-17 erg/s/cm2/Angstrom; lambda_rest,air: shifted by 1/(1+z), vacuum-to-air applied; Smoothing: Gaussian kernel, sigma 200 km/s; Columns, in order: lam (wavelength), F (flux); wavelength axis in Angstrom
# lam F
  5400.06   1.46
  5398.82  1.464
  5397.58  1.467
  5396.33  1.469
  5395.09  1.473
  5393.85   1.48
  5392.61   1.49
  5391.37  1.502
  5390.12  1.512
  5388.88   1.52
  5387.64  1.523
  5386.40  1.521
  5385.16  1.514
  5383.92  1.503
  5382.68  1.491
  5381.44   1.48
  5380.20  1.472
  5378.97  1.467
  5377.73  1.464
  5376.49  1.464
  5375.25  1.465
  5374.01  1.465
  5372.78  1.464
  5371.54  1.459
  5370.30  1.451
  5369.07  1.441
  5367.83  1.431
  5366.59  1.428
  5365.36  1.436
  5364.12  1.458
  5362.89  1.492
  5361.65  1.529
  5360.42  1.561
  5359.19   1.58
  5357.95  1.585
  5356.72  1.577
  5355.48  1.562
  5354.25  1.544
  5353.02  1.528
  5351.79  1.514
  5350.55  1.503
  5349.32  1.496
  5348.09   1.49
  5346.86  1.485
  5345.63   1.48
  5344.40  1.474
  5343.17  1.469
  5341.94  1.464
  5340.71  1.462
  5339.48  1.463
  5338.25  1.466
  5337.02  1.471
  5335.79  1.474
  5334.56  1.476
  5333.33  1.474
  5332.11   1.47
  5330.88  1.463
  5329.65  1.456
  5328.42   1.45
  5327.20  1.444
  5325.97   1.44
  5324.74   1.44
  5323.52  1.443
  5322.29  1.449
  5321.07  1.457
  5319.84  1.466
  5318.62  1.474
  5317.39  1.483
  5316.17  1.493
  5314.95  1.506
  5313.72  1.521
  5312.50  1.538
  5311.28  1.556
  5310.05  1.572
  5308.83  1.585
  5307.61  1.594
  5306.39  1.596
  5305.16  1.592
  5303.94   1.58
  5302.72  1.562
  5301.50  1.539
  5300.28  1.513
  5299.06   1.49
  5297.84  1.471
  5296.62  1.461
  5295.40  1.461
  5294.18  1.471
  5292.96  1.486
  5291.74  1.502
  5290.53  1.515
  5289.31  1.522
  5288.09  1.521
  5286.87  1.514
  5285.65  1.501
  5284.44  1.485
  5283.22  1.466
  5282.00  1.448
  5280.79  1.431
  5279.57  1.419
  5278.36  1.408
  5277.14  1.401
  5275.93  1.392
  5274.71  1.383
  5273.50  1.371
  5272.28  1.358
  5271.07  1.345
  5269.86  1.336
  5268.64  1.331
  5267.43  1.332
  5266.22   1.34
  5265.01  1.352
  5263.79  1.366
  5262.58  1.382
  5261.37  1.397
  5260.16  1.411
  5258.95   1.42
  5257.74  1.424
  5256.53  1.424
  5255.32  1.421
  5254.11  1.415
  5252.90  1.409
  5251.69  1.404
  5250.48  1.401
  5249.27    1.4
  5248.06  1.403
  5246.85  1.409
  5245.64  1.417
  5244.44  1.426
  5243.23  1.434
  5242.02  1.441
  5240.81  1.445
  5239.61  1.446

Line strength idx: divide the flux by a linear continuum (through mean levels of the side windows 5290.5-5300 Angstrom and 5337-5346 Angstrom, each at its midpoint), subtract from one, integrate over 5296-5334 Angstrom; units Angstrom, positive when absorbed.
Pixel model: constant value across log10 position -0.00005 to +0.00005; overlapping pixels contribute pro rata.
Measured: -0.7 Angstrom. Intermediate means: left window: 1.48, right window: 1.47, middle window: 1.5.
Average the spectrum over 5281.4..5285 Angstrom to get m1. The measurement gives 1.46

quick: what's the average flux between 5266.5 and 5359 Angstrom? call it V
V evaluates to 1.48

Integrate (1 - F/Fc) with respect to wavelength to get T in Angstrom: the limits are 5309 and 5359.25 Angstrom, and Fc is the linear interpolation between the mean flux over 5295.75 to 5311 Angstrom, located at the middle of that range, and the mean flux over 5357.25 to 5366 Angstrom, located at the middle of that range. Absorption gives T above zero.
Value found 1.3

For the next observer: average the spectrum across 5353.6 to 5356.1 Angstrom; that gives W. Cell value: 1.55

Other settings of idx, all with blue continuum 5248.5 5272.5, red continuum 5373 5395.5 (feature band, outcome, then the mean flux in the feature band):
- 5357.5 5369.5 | -0.18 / 1.49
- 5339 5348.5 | -0.12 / 1.47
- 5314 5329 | -0.29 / 1.46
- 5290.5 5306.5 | -1.11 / 1.51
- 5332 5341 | -0.13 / 1.47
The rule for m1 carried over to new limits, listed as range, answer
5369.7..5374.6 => 1.46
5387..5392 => 1.51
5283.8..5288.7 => 1.5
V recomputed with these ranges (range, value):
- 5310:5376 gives 1.49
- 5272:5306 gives 1.48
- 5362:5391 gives 1.48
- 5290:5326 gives 1.51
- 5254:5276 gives 1.38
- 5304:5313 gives 1.58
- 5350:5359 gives 1.55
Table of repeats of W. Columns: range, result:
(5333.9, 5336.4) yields 1.47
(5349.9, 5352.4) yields 1.5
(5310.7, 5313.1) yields 1.55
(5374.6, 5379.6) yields 1.47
